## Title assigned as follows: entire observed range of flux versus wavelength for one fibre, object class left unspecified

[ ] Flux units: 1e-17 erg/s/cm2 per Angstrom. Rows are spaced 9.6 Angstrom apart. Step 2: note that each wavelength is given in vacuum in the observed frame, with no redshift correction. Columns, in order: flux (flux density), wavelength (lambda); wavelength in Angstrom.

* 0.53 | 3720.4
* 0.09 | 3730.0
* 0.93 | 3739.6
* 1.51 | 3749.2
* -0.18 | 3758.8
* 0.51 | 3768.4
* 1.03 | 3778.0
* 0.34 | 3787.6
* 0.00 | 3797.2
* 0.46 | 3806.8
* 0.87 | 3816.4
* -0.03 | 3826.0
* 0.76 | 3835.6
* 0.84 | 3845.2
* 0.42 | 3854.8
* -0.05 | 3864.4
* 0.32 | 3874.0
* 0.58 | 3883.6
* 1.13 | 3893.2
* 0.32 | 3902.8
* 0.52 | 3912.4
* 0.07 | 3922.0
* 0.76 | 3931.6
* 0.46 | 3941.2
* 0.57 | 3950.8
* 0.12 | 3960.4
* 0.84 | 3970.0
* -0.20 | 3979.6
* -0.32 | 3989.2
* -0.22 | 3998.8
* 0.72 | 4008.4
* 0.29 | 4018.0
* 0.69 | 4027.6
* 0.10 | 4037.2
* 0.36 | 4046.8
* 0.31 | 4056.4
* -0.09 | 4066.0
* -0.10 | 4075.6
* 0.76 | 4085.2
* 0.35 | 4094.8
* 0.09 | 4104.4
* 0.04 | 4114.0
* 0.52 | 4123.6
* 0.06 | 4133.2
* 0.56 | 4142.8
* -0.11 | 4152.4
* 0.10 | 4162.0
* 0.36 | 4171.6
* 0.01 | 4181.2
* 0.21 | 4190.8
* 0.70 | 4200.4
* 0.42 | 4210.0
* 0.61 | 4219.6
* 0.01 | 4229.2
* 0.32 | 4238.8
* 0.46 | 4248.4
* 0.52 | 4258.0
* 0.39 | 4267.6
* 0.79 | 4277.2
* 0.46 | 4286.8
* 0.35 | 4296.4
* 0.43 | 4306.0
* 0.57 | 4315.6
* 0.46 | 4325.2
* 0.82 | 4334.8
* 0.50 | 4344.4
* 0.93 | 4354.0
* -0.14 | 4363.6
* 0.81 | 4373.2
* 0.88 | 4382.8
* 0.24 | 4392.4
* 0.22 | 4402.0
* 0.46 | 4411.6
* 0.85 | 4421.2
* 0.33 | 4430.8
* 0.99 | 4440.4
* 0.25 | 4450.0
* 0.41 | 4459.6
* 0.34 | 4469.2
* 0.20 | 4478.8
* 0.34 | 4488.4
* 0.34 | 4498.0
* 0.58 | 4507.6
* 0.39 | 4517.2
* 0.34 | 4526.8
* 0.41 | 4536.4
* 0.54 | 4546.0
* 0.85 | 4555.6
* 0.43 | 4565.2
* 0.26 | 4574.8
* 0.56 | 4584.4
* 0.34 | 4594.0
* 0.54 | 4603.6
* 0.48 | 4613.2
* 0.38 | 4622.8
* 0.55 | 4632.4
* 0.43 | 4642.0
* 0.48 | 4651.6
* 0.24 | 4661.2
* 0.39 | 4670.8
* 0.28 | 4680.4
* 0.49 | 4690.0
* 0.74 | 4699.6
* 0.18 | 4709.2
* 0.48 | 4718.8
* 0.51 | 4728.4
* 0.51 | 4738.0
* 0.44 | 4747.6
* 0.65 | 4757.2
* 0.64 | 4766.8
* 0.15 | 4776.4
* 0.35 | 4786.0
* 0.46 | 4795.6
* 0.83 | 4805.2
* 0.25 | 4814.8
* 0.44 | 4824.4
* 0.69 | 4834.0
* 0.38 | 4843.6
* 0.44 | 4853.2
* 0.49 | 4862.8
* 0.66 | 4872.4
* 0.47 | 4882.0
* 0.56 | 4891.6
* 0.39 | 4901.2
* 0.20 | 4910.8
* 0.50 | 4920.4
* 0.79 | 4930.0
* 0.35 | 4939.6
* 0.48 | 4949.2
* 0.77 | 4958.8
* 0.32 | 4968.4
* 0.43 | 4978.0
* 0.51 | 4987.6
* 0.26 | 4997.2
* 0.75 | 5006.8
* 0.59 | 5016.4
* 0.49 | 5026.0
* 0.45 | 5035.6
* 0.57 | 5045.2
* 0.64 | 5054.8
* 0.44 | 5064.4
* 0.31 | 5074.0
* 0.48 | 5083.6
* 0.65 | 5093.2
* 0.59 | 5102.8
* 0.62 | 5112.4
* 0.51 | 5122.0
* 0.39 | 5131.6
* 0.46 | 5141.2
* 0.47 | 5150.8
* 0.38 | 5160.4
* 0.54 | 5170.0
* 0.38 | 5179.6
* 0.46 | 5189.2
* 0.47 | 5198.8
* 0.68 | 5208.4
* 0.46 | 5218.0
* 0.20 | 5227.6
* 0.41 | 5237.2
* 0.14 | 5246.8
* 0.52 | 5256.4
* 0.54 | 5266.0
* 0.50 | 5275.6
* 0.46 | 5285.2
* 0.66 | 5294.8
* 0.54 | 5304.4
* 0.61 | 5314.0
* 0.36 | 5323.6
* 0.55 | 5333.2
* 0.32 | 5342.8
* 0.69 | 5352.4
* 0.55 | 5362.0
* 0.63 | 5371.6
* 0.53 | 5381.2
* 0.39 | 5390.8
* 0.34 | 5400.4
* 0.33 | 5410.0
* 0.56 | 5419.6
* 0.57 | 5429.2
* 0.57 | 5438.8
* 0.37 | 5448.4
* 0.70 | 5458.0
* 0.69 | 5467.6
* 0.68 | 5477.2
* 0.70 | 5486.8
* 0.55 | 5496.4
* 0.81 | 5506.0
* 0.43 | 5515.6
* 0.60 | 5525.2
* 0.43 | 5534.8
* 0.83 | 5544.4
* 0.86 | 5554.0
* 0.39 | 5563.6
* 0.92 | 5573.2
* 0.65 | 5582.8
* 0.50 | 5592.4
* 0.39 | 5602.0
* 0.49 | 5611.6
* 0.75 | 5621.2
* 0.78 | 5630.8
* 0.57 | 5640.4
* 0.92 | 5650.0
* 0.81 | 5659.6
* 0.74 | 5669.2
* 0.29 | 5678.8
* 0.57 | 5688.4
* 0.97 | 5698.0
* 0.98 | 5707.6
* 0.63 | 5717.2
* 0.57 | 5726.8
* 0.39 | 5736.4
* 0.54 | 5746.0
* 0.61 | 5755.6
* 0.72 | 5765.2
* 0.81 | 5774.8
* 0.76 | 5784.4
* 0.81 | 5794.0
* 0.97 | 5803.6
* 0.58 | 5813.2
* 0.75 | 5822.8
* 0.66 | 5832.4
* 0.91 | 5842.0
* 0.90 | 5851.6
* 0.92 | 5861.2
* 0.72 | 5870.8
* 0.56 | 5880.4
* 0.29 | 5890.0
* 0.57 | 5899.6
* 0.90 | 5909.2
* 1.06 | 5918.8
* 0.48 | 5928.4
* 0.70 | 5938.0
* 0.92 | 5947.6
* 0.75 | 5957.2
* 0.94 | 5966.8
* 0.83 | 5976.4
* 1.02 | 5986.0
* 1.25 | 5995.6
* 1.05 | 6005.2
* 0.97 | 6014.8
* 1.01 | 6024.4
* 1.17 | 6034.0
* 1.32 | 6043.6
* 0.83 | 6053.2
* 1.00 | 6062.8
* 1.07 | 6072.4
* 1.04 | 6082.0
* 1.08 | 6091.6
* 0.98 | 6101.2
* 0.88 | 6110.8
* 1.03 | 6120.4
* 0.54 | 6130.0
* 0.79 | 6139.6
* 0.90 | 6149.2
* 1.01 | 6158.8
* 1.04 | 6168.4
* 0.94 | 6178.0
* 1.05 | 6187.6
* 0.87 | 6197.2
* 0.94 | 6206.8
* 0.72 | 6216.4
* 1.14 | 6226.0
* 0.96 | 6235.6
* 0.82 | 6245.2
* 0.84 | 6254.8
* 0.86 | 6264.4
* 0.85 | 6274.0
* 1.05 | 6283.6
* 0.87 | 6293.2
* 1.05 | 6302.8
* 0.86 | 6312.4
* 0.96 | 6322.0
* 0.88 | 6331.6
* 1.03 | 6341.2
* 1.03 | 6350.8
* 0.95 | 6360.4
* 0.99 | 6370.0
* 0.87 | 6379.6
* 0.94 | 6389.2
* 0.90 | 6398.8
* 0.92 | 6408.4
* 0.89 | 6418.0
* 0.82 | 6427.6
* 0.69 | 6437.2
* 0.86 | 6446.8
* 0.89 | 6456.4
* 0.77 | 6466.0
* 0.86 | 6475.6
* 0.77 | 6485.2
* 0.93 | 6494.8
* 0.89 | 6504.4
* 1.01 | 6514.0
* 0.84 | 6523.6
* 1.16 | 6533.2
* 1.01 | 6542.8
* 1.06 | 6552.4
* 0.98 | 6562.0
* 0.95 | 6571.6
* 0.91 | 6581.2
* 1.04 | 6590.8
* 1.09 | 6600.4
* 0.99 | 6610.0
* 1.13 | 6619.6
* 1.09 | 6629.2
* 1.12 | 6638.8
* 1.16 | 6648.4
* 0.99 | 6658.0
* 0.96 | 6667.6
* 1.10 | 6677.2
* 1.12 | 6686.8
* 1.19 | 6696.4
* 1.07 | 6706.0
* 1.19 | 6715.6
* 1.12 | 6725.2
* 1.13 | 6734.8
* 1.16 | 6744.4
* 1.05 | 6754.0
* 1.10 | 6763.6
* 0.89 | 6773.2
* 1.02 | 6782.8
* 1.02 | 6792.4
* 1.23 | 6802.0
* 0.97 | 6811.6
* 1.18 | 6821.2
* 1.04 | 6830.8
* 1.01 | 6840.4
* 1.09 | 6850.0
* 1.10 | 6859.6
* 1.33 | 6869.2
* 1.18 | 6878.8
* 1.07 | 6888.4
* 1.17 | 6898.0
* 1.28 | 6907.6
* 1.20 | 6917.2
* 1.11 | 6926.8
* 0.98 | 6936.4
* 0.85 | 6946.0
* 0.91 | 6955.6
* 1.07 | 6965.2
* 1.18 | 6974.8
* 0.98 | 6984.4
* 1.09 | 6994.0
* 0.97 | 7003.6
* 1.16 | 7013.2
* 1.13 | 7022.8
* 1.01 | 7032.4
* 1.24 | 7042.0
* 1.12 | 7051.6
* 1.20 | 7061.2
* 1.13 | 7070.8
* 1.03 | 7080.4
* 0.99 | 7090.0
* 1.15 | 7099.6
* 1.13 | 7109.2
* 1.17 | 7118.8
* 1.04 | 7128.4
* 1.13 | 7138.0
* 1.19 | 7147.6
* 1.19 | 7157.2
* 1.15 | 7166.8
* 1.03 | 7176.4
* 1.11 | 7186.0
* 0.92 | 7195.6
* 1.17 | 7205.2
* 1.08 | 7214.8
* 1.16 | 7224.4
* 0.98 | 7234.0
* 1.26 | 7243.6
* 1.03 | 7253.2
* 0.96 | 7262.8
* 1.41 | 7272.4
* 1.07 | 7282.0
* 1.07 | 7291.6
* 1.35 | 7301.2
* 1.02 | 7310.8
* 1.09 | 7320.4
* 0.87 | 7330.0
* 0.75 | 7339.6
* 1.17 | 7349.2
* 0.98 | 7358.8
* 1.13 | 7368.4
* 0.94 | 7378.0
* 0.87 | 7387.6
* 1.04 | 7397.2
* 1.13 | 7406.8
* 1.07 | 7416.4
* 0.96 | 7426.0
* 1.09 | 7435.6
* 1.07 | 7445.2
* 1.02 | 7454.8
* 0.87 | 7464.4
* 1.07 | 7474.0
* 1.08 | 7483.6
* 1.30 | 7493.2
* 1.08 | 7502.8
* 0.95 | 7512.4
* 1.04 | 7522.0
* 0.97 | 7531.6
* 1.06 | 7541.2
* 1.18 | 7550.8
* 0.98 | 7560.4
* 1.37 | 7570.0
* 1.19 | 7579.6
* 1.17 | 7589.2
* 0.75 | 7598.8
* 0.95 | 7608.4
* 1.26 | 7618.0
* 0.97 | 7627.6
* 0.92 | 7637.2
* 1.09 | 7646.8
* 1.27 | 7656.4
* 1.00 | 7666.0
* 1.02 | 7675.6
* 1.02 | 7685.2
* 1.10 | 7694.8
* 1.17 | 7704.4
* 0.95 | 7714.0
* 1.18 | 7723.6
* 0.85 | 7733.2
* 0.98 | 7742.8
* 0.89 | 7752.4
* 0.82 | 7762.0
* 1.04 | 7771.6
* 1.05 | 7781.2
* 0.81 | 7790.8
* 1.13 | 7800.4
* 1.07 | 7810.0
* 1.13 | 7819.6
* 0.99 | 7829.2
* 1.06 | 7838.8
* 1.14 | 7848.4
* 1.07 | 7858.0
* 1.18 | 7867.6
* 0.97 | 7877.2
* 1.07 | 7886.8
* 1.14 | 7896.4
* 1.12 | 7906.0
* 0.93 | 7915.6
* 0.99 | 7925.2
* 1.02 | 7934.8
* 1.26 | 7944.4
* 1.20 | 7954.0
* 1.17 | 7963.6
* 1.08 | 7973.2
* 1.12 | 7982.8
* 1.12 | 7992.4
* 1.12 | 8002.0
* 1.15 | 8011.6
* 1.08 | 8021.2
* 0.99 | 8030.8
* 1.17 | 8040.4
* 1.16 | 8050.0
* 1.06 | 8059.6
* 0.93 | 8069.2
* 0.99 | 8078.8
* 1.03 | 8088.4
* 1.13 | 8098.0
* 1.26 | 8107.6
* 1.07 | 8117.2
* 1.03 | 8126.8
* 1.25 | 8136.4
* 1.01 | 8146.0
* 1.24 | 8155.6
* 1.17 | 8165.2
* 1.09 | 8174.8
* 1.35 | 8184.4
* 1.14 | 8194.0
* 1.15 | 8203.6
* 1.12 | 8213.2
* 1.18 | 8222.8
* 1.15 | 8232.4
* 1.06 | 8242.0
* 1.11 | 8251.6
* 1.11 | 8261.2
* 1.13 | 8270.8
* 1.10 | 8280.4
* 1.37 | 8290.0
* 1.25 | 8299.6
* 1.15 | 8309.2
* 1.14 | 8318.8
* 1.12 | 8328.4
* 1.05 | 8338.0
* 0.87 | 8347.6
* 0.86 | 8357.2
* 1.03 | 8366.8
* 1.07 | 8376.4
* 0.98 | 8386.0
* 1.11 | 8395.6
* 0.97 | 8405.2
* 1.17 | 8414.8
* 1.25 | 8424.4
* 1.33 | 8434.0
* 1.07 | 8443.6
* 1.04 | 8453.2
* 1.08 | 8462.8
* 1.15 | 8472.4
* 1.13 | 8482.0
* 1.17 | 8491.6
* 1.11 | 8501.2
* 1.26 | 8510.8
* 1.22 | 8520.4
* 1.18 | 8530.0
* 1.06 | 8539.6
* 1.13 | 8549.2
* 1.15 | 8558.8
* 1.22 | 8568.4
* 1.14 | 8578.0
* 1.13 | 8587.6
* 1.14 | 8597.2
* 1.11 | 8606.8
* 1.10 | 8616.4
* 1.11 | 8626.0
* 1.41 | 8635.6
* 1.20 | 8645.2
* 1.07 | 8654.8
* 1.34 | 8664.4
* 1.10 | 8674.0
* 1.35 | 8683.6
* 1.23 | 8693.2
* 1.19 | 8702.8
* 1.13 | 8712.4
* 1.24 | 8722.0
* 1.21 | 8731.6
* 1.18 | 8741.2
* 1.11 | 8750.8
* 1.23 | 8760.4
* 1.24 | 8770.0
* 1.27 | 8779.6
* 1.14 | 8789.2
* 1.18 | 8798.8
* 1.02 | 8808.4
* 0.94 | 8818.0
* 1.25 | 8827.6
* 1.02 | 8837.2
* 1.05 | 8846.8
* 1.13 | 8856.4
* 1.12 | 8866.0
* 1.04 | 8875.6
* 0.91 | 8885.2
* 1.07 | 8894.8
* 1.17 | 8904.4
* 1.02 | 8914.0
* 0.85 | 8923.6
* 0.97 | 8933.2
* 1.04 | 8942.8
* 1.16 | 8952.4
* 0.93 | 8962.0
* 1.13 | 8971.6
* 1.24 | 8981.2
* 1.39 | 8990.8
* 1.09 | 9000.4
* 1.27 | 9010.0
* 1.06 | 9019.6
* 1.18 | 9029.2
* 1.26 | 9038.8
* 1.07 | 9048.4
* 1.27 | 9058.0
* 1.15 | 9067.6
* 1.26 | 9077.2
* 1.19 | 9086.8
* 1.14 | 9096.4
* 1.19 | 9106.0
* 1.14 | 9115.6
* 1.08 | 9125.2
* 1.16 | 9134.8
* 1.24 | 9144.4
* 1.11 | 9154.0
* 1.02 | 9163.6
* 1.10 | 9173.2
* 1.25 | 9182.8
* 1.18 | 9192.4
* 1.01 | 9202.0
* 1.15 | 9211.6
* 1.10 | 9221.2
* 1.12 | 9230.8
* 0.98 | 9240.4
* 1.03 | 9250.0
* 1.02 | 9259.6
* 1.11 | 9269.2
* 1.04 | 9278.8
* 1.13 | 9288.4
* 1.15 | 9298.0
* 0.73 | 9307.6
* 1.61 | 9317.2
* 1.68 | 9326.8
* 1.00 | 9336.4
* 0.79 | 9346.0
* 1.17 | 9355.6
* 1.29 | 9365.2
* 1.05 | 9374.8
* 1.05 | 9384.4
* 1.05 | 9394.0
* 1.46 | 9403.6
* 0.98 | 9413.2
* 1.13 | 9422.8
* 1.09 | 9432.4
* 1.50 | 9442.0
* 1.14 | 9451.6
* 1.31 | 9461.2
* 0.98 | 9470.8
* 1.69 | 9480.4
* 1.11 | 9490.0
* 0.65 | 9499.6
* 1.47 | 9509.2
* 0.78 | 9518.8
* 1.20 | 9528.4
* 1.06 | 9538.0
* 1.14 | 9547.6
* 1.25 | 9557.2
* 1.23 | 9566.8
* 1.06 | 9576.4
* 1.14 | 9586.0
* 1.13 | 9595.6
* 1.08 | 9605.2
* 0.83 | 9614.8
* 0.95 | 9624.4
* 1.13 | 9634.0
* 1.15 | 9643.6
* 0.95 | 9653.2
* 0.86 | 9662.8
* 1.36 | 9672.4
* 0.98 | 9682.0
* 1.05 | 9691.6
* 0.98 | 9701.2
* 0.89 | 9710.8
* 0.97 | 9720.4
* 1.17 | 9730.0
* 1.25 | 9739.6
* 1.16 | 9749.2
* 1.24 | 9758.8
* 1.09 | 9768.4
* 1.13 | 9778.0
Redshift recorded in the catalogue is 0.495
